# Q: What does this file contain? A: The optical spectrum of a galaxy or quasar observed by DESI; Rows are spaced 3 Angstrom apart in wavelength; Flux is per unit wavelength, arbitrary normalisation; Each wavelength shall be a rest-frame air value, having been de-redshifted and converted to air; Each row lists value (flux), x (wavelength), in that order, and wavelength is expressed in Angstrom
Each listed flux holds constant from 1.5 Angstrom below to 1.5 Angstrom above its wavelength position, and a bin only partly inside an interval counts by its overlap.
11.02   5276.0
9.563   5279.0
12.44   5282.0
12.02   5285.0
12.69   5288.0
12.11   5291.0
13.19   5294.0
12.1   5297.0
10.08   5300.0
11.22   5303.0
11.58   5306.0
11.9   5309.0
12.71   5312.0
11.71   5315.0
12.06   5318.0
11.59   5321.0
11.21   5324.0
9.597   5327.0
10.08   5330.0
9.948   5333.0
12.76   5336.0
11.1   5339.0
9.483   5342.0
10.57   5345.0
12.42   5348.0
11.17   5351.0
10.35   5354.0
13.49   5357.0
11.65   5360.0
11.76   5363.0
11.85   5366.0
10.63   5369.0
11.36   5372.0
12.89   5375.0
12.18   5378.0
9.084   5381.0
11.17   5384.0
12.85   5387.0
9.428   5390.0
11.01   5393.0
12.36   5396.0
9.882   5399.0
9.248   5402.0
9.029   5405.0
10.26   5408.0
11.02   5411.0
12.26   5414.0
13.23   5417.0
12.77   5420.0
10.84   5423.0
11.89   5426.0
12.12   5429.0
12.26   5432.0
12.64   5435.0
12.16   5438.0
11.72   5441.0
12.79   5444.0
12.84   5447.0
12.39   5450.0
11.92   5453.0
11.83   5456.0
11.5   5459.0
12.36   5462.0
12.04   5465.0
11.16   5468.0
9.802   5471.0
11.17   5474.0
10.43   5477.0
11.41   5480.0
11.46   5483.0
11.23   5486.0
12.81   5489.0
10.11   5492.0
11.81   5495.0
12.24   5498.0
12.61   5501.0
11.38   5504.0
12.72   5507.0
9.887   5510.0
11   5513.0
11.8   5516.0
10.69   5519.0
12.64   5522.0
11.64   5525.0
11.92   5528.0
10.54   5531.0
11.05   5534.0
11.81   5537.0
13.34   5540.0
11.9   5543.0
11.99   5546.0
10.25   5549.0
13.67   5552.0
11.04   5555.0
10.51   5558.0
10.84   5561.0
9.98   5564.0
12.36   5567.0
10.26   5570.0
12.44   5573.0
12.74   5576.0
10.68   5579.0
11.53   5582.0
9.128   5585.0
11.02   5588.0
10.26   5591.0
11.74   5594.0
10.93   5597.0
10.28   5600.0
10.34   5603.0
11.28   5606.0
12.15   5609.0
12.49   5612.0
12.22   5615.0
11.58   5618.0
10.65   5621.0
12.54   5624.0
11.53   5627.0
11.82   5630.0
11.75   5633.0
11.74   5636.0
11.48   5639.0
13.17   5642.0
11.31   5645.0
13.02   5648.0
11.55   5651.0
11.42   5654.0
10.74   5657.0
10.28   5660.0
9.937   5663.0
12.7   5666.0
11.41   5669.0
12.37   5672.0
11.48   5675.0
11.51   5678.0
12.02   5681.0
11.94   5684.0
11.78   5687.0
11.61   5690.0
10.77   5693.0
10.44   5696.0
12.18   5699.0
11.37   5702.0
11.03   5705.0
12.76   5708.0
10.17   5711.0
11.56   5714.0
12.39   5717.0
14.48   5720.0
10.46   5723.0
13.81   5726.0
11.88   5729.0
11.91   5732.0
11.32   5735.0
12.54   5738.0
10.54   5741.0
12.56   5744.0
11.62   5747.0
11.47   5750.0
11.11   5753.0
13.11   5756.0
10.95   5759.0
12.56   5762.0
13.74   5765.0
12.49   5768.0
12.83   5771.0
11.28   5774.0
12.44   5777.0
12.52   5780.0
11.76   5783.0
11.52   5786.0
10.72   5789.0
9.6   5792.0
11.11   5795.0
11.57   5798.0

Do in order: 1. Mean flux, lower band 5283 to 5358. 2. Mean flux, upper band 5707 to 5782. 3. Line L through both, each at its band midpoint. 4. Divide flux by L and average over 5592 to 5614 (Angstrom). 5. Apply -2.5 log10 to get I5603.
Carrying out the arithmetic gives 0.05 mag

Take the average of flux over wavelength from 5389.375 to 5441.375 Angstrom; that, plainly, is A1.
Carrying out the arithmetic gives 11.4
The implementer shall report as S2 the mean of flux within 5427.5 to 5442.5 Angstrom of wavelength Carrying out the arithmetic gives 12.2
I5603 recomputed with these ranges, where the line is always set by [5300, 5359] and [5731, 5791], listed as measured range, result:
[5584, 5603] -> 0.11 mag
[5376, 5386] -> 0.03 mag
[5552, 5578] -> 0.02 mag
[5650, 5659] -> 0.06 mag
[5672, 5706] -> 0.03 mag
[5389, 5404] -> 0.10 mag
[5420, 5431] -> -0.04 mag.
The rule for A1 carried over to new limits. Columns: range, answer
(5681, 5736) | 11.8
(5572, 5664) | 11.4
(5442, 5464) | 12.2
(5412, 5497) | 11.8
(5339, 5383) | 11.3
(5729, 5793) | 11.9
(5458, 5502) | 11.5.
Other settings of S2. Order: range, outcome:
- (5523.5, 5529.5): 11.8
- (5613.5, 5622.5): 11.5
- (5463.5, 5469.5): 11.6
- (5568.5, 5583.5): 11.5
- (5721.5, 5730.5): 12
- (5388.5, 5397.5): 10.9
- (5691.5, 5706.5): 11.2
